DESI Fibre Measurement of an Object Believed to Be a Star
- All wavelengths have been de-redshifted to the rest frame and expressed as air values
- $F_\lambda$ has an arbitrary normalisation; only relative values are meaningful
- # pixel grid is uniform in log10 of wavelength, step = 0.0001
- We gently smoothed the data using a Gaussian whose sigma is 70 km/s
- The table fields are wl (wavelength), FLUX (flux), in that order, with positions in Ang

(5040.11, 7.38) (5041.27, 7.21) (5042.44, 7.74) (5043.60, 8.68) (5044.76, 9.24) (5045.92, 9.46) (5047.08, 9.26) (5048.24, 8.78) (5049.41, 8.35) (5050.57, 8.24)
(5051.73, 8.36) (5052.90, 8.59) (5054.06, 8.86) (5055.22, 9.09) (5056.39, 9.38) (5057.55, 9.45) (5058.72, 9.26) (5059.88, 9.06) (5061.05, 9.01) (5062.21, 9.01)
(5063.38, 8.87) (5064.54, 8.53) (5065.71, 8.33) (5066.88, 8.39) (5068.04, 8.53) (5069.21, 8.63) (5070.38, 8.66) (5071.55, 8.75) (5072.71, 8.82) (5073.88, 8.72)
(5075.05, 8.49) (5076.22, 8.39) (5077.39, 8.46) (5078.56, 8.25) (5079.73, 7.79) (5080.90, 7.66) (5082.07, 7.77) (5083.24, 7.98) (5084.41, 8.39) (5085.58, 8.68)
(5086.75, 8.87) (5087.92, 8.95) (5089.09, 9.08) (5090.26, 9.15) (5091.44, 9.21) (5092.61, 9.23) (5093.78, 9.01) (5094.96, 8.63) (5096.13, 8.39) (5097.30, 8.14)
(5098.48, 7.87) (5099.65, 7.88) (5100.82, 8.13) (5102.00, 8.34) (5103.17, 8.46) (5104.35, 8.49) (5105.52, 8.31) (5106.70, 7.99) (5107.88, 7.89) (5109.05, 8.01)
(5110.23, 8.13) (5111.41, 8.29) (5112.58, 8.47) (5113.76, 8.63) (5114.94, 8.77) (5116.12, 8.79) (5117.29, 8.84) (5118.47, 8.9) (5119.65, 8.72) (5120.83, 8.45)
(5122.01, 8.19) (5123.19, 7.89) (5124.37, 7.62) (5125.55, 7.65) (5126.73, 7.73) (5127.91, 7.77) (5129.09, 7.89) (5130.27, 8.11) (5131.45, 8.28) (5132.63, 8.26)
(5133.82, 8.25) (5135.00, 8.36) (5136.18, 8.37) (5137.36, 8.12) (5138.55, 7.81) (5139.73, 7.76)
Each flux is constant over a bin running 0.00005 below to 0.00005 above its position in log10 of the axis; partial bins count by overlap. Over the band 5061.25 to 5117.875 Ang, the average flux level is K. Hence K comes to 8.48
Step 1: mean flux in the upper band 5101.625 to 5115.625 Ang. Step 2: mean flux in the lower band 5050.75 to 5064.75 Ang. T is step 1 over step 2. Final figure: 0.93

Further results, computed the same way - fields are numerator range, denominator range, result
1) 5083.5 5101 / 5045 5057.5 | 0.97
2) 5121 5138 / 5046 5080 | 0.92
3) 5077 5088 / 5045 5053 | 0.94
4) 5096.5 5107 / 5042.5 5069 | 0.93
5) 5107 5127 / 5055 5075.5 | 0.94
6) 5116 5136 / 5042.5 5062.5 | 0.92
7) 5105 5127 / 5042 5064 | 0.93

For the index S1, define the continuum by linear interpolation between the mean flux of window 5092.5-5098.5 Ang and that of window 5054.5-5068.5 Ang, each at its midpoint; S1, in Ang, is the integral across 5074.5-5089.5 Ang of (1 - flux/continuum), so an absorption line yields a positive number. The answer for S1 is 0.6 Ang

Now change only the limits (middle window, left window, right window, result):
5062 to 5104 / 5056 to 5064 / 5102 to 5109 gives 0.8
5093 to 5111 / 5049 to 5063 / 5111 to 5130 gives 0.4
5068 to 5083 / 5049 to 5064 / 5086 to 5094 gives 1.1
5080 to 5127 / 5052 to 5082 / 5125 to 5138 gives -0.4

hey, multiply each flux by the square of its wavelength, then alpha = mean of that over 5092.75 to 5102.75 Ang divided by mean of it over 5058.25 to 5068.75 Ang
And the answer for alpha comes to 0.96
